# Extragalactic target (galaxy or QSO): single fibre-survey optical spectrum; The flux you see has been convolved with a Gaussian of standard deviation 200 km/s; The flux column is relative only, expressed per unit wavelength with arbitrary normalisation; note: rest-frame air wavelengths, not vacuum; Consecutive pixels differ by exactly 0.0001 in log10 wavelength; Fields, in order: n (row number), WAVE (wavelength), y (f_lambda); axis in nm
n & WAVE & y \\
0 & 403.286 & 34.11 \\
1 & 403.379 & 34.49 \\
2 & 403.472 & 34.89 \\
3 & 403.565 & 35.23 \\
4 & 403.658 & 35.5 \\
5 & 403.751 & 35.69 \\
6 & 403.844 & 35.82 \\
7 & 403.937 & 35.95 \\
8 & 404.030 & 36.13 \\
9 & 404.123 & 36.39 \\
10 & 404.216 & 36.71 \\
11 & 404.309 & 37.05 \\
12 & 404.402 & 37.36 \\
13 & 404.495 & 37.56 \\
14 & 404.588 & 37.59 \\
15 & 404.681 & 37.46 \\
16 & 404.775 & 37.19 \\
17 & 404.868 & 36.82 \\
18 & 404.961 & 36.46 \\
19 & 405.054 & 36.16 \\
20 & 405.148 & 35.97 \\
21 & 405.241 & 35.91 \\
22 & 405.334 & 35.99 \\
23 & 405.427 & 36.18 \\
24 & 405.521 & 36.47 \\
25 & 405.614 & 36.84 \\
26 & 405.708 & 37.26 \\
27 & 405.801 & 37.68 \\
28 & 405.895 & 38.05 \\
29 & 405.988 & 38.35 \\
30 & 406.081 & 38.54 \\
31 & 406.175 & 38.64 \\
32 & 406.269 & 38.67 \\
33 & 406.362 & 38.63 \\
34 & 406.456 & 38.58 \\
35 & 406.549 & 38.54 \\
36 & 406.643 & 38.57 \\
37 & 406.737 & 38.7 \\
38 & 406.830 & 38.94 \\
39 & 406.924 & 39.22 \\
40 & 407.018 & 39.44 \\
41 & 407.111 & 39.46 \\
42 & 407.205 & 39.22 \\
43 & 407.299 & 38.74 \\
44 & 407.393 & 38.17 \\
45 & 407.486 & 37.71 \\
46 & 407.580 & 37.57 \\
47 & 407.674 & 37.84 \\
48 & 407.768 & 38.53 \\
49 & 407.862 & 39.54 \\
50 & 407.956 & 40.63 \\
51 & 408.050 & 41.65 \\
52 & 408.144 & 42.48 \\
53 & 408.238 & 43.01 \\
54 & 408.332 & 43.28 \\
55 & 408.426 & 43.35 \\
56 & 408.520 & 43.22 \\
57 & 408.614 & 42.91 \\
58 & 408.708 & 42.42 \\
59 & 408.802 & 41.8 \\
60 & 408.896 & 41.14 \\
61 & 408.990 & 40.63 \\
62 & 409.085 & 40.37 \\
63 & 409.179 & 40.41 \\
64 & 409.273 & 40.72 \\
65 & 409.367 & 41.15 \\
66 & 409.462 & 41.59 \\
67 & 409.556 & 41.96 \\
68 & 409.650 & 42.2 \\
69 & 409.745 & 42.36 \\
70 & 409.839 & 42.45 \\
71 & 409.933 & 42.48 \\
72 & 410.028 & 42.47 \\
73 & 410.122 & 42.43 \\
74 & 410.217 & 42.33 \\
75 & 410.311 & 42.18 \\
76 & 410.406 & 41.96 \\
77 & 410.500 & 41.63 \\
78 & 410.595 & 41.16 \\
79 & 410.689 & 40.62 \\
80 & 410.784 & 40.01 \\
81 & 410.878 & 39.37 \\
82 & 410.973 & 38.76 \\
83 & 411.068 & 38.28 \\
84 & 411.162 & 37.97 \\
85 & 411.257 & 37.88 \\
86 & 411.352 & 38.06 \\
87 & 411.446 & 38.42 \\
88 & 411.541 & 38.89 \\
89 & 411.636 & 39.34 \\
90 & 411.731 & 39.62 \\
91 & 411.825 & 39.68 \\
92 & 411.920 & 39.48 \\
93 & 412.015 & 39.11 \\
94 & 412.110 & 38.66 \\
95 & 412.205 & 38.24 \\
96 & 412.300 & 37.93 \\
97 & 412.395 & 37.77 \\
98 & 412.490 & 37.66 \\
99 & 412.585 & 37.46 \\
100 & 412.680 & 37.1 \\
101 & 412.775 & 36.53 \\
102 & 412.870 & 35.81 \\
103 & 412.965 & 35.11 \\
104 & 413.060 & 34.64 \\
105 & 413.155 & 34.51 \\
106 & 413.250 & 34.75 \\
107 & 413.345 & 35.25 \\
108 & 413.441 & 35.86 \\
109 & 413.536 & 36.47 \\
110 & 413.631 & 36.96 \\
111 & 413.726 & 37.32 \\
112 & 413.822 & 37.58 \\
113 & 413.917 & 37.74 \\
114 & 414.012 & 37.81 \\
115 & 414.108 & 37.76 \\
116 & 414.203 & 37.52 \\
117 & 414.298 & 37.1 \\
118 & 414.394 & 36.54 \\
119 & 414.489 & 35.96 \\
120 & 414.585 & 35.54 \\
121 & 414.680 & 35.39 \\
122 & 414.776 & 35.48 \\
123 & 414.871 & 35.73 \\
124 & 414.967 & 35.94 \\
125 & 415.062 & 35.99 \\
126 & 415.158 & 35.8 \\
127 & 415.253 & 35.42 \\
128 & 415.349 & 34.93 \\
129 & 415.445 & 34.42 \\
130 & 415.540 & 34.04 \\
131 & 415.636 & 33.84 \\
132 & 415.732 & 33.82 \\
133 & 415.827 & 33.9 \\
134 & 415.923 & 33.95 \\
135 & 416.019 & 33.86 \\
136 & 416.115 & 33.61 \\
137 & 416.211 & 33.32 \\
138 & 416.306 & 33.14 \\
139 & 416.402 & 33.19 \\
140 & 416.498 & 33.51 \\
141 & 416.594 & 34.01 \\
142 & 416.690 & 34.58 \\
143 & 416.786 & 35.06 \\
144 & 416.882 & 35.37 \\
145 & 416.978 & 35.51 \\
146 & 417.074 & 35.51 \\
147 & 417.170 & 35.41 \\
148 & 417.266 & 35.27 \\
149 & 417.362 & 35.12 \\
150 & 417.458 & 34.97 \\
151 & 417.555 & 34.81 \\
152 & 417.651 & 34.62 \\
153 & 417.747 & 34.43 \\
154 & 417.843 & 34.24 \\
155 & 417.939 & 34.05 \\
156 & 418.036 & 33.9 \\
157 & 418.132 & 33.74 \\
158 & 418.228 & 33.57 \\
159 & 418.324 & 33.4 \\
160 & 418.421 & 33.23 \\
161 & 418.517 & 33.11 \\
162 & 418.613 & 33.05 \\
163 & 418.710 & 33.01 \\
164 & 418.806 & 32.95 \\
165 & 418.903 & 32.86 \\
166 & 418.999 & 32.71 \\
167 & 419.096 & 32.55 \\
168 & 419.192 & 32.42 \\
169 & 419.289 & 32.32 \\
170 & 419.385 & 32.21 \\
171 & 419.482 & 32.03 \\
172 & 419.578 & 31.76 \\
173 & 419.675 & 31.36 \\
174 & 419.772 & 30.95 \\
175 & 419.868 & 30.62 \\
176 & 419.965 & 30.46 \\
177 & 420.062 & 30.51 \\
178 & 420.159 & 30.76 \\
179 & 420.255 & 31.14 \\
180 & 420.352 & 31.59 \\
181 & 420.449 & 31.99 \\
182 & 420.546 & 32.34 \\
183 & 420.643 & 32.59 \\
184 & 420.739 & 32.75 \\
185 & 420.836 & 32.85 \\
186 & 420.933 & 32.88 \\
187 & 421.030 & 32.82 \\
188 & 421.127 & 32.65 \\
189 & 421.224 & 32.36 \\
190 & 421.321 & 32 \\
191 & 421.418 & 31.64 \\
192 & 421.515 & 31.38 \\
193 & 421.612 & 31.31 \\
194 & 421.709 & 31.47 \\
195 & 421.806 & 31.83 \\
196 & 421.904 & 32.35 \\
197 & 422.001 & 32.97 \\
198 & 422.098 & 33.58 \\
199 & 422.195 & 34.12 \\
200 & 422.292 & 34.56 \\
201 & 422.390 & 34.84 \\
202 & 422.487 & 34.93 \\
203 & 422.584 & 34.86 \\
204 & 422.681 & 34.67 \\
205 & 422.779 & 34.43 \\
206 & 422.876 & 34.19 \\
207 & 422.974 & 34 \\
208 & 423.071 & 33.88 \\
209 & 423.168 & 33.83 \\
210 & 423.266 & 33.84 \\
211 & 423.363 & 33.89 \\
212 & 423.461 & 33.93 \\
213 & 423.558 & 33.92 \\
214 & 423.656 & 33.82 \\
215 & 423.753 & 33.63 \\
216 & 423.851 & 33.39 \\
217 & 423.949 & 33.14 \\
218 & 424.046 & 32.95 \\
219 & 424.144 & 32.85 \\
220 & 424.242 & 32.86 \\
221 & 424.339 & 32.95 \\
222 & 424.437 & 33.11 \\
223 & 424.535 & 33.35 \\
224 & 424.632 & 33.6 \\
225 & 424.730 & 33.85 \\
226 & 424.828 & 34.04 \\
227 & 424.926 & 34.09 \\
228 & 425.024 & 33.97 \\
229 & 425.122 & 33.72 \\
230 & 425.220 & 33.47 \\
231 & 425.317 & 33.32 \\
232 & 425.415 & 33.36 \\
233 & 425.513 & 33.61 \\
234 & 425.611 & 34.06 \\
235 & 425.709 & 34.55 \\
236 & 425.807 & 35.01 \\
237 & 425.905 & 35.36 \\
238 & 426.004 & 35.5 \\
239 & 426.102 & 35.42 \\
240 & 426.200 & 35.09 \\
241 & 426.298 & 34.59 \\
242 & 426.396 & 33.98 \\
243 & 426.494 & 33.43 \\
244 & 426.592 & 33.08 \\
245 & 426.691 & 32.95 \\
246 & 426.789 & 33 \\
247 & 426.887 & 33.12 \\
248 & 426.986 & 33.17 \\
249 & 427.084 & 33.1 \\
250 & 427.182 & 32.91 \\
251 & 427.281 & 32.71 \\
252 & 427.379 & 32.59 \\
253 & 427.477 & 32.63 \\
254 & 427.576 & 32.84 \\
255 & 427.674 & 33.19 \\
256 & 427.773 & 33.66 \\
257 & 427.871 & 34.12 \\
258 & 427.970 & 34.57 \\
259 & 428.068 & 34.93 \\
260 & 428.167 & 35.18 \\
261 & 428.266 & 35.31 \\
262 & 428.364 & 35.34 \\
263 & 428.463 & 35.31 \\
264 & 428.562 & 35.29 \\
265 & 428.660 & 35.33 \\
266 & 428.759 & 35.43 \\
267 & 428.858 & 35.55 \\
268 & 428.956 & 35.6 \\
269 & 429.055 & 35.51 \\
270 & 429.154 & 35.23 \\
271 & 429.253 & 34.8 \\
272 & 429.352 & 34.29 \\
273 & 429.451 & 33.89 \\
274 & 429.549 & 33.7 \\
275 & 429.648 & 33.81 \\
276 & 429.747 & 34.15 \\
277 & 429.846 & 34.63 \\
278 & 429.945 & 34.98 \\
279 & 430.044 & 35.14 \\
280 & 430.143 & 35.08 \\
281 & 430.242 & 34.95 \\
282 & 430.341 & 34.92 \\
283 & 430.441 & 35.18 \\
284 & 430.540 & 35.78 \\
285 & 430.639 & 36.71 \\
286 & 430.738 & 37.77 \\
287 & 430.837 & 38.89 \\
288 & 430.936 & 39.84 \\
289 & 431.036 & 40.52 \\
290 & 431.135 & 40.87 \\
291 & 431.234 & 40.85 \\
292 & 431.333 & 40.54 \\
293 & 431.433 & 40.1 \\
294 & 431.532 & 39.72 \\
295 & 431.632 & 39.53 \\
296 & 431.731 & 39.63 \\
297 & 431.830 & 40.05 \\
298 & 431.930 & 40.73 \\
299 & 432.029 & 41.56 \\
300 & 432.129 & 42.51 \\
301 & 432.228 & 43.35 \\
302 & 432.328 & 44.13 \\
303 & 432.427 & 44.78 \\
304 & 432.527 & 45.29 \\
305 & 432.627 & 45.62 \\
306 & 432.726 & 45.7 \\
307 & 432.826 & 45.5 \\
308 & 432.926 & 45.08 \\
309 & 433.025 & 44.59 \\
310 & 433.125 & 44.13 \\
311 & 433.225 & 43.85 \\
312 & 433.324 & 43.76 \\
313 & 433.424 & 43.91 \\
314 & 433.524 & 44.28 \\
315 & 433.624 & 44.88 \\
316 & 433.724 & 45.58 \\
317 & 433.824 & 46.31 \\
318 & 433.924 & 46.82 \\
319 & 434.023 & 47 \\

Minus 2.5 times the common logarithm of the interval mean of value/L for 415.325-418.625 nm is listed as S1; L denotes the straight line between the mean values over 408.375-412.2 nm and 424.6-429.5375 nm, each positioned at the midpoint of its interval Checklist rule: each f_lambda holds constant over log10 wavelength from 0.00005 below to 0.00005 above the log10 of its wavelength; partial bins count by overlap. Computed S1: 0.117 mag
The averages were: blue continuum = 40.7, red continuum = 34.2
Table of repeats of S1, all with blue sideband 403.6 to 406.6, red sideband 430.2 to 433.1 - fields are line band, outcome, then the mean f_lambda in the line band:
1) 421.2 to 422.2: 0.22 mag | 32.2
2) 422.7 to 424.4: 0.18 mag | 33.6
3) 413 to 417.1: 0.09 mag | 35.3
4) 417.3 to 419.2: 0.16 mag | 33.7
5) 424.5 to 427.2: 0.18 mag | 33.9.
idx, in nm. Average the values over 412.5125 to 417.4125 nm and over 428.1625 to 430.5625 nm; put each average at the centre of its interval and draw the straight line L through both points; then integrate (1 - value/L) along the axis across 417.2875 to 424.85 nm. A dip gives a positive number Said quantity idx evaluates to 0.47 nm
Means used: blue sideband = 35.4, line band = 33.1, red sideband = 35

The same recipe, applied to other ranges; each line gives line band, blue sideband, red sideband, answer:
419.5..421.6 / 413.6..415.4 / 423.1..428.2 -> 0.191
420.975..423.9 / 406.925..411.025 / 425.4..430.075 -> 0.225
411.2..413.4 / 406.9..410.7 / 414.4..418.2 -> 0.036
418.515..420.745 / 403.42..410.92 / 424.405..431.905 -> 0.294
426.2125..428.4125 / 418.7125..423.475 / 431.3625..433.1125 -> 0.267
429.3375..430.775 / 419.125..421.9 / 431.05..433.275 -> 0.201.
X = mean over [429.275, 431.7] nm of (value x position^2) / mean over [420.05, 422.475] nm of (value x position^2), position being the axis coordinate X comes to 1.2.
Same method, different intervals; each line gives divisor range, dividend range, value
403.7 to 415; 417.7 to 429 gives 0.93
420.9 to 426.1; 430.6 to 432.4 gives 1.25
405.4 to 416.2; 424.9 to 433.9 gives 1.06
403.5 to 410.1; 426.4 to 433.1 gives 1.06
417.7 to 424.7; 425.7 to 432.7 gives 1.15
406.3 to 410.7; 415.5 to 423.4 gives 0.86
